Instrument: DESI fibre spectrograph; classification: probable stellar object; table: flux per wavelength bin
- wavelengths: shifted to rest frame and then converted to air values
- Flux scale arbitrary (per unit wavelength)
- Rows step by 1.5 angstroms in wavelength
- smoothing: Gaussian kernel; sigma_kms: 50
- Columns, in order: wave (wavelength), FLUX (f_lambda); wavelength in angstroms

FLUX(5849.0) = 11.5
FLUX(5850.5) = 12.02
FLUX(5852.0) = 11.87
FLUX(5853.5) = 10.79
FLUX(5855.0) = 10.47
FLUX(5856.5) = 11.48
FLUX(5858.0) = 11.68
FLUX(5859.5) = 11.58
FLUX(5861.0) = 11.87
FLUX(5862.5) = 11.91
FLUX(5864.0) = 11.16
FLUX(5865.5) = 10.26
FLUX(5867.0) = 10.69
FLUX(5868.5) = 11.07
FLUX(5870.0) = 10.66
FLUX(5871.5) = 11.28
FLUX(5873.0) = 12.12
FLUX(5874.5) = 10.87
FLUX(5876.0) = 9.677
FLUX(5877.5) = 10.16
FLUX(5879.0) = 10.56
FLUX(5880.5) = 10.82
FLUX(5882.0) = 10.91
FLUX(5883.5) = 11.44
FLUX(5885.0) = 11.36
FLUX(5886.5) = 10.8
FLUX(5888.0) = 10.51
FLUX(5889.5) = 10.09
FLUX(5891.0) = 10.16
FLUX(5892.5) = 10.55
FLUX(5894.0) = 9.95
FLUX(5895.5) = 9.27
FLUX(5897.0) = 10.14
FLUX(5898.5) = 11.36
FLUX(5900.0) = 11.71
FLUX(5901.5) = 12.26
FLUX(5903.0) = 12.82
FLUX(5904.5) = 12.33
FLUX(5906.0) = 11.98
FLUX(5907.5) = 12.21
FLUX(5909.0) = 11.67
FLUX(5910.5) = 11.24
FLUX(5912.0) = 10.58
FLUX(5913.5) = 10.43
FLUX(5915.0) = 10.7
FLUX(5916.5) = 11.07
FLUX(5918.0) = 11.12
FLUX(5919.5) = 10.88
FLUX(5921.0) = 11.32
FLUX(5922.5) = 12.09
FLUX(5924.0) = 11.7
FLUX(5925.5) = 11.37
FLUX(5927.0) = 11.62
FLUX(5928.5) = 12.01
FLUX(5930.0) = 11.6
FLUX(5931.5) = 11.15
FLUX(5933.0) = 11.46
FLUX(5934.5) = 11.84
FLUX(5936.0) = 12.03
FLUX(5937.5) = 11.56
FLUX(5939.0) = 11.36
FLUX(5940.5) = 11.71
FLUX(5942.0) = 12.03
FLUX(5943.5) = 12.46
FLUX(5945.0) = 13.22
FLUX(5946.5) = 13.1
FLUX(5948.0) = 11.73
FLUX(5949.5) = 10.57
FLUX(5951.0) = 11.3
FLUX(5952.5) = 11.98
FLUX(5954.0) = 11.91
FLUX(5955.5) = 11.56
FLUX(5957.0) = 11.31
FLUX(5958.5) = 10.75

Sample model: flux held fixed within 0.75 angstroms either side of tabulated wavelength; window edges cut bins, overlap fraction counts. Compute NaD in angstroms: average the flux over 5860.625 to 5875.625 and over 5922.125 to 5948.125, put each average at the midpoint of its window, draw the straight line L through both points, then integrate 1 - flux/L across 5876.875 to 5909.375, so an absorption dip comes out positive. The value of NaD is 1.1 angstroms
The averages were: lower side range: 11.1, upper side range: 11.9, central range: 11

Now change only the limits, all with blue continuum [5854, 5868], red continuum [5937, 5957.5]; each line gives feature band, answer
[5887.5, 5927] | 1.4 angstroms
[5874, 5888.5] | 0.8 angstroms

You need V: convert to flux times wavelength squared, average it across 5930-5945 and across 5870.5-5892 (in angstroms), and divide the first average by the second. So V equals 1.1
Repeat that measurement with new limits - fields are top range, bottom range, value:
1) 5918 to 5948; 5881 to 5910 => 1.07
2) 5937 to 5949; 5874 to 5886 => 1.16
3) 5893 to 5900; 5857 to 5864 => 0.90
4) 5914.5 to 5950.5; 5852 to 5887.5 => 1.08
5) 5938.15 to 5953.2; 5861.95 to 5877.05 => 1.12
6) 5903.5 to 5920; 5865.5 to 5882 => 1.06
